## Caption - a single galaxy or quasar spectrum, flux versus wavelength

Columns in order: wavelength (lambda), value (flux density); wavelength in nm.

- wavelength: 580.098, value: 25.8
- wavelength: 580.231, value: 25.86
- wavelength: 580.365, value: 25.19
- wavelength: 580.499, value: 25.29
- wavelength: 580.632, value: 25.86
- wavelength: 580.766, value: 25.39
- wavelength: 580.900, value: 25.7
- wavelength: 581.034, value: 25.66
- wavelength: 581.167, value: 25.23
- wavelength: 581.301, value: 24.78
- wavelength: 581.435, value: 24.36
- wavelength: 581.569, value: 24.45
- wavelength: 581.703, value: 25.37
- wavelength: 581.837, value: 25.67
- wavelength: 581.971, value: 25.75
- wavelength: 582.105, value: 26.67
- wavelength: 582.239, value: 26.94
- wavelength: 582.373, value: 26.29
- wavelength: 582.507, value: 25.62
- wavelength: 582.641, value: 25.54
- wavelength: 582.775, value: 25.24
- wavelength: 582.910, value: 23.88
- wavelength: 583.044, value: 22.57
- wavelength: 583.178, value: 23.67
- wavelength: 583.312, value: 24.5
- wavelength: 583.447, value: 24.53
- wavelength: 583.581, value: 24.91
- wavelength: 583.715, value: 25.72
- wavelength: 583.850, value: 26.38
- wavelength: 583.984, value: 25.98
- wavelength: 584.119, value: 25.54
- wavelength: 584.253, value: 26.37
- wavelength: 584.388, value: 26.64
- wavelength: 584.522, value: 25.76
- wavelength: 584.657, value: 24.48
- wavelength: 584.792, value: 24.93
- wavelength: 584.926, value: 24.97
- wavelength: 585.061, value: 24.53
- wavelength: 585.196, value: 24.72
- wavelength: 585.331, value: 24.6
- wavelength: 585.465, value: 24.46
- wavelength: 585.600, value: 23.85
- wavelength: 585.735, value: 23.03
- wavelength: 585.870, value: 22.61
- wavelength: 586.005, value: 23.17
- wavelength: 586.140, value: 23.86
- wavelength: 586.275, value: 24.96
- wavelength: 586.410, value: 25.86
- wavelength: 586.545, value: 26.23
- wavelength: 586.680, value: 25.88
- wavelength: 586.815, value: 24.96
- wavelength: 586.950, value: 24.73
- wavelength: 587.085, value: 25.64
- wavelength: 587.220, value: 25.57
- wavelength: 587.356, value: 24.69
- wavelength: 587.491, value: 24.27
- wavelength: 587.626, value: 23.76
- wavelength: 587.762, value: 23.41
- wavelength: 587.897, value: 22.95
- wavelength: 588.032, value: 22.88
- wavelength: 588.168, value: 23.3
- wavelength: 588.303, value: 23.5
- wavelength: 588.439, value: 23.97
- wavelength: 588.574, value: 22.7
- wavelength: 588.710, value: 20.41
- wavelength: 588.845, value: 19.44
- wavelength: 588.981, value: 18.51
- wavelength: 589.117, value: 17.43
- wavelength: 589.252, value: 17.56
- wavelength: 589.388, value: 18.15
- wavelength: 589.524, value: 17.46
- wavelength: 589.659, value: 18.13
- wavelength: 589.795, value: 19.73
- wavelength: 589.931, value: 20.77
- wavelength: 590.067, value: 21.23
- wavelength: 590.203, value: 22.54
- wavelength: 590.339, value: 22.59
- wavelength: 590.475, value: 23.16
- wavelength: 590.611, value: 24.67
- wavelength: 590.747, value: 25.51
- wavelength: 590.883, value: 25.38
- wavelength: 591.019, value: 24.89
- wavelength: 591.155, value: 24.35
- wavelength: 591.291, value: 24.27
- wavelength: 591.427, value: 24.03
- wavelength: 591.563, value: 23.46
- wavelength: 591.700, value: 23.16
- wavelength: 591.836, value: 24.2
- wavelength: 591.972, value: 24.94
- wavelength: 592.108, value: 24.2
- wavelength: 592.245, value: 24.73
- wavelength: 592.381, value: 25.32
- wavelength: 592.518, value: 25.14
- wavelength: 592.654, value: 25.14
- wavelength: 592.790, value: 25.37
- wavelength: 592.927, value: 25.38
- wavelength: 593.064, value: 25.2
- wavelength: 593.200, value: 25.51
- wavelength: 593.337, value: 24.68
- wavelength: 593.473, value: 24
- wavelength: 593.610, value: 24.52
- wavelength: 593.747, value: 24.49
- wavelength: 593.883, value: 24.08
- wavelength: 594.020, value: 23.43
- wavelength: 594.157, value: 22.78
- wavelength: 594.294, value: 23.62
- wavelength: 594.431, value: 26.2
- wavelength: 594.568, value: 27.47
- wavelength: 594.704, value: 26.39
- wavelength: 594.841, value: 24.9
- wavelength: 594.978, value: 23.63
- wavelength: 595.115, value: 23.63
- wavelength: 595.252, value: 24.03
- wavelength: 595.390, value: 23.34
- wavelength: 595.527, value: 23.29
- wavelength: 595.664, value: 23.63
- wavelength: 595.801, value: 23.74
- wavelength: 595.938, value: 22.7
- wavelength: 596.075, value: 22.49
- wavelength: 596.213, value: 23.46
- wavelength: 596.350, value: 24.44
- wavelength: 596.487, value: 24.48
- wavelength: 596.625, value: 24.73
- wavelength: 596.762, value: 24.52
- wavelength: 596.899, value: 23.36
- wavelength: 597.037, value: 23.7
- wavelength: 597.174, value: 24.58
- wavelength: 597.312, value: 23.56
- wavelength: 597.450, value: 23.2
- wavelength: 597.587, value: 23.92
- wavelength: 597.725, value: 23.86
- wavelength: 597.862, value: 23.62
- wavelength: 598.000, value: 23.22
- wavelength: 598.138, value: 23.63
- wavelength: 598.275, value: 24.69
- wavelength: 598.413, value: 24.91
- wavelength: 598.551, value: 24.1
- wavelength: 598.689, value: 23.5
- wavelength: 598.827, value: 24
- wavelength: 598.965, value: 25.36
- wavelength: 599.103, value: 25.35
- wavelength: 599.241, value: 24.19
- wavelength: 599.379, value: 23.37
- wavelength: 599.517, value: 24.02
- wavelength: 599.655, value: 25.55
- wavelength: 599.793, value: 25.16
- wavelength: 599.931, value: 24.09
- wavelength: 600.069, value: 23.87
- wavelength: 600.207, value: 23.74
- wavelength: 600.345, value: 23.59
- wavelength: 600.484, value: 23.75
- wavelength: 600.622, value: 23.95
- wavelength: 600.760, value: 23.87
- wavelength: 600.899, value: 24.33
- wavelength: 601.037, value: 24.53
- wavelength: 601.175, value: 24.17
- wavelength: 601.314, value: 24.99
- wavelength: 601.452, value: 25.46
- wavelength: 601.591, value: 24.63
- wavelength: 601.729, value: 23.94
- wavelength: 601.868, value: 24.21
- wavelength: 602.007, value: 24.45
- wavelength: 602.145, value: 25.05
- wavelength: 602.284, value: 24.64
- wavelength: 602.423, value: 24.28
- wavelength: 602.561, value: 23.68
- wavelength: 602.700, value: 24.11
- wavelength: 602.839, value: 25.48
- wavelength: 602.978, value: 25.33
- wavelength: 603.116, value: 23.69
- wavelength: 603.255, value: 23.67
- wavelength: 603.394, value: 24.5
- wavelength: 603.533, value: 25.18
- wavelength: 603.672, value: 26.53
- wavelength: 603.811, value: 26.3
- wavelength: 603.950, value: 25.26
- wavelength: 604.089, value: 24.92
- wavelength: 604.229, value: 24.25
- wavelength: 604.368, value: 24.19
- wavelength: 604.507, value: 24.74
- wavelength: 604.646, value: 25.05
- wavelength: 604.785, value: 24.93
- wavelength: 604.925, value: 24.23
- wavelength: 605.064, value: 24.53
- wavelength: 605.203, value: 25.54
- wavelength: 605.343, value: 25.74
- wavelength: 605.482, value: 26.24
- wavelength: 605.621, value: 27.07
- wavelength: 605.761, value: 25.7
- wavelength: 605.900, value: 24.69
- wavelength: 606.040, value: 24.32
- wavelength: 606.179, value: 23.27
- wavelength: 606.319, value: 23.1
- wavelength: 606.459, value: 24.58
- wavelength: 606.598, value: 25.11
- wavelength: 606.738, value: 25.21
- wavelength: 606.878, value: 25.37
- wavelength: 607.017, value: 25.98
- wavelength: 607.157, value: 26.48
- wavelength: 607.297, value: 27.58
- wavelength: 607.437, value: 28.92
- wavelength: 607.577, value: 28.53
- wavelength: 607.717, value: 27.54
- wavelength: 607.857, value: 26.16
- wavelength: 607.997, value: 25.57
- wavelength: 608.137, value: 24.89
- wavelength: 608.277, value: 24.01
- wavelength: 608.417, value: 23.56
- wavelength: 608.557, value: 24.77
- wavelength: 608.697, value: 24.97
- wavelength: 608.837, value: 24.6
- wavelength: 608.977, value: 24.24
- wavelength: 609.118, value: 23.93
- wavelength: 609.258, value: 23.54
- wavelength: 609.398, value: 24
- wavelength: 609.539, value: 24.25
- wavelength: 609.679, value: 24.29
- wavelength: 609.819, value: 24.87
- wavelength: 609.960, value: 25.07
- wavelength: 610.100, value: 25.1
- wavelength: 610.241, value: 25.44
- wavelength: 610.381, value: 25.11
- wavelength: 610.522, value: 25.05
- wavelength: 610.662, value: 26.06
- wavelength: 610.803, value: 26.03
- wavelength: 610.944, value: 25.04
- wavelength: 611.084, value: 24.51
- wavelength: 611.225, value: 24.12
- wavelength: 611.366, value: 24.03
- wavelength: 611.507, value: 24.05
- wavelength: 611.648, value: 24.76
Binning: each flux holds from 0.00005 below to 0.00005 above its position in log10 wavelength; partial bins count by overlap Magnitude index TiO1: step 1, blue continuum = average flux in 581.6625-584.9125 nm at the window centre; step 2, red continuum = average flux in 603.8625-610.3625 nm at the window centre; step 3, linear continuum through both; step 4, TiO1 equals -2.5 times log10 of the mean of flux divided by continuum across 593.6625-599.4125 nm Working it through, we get 0.05 mag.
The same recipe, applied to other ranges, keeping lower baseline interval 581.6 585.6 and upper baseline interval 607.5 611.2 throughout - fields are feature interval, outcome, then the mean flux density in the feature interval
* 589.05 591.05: 0.19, 21.2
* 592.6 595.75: 0.03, 24.5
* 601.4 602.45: 0.02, 24.6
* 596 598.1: 0.06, 23.8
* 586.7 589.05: 0.09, 23.3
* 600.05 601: 0.05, 23.9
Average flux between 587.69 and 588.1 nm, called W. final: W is 23.1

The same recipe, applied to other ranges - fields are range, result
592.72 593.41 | 25.2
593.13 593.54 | 24.8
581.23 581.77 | 24.7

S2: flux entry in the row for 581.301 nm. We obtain 24.78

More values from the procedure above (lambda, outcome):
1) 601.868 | 24.21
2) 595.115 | 23.63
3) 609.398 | 24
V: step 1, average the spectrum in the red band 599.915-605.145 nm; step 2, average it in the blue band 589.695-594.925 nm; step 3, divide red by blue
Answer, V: 1.01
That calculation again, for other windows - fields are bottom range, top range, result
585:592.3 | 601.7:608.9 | 1.09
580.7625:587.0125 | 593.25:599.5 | 0.96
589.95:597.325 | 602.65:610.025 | 1.04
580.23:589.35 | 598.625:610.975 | 1.02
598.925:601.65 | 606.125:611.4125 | 1.03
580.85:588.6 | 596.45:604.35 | 0.98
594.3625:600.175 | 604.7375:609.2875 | 1.05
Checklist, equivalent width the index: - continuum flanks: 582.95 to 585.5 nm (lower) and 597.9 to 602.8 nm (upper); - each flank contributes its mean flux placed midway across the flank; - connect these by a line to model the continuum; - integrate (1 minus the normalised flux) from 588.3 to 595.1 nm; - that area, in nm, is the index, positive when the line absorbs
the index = 0.39 nm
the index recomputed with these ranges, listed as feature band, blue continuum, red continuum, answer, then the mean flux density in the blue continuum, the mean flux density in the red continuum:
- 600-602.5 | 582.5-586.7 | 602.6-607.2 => 0.07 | 24.8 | 25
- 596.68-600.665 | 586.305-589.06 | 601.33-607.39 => 0.07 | 23.6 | 25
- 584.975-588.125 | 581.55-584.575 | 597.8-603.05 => 0.10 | 25.4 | 24.3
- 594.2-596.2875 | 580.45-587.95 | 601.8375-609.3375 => 0.07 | 25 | 25.1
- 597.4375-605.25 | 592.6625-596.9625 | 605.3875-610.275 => 0.10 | 24.3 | 25.2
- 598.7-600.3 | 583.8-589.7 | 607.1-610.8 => 0.01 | 23.5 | 25.3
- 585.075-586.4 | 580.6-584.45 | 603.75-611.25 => 0.07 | 25.3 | 25.2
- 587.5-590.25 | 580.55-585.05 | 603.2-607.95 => 0.48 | 25.3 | 25.5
